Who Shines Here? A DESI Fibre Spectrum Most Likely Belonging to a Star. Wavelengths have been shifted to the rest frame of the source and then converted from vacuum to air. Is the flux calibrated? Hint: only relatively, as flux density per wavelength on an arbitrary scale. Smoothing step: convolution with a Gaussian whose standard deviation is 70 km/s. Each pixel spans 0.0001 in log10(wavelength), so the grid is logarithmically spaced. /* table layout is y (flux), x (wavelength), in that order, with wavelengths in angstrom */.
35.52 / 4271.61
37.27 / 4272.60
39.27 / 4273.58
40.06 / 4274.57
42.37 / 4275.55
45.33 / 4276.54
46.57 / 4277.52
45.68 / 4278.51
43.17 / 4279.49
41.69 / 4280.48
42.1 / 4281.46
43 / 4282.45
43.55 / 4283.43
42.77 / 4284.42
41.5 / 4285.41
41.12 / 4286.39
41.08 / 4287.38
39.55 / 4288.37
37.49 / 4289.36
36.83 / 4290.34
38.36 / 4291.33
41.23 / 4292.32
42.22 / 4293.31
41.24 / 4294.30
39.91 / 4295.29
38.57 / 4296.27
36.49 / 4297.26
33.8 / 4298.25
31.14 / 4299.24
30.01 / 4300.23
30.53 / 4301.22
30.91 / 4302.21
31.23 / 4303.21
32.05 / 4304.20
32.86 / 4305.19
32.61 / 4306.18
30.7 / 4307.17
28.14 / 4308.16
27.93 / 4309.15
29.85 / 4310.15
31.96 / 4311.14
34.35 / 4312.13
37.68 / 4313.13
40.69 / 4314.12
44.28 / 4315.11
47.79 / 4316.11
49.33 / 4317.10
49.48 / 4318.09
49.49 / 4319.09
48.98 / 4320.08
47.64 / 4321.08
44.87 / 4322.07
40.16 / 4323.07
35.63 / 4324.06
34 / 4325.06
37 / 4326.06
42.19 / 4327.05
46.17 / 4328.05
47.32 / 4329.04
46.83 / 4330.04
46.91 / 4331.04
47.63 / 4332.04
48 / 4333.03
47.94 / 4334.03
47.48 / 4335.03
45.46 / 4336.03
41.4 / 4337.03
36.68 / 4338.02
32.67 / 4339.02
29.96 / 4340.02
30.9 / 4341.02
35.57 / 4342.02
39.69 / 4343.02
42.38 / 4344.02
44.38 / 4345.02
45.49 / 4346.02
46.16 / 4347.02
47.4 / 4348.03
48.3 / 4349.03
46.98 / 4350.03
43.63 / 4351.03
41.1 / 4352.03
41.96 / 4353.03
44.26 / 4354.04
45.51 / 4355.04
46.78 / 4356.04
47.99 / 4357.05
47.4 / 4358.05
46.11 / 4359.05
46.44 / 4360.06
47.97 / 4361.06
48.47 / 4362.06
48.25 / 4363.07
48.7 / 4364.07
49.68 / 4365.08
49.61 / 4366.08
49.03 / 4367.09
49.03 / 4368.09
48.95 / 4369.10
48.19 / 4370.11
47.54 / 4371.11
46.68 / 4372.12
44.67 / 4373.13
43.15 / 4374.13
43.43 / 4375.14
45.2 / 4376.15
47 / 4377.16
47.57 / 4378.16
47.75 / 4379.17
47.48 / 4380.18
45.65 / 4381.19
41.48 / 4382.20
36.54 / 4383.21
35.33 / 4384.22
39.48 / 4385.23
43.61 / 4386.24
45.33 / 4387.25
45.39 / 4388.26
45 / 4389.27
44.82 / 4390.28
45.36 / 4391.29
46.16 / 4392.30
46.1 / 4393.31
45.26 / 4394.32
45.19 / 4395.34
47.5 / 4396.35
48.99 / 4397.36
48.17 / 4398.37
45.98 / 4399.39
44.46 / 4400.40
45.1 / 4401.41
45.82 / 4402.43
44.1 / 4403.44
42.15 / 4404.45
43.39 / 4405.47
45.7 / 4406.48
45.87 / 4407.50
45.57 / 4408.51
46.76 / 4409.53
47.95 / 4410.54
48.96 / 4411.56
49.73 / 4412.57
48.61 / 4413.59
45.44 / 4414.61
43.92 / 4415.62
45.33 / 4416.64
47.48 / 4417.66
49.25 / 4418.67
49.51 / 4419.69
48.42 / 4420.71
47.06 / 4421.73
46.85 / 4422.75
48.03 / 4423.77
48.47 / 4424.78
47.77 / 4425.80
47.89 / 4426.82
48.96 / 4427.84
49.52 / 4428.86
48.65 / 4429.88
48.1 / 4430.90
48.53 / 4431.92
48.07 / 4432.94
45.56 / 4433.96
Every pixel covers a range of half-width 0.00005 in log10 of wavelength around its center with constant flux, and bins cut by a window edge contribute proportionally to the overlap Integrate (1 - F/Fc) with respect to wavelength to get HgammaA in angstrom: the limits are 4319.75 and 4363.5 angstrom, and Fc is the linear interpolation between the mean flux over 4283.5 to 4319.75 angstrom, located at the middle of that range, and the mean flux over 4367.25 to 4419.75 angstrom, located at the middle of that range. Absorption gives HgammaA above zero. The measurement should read -2.7 angstrom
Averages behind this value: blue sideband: 37.5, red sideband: 45.6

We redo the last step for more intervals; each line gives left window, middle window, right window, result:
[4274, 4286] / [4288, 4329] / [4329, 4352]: 4.73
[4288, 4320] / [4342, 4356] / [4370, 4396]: -0.97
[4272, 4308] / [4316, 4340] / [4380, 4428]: -1.82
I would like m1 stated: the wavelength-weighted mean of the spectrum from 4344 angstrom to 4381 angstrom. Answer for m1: 46.5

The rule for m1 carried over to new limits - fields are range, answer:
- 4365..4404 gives 45.5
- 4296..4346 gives 39.1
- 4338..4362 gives 43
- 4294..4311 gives 32.7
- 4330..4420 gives 45.1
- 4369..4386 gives 44.3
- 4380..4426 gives 45.6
